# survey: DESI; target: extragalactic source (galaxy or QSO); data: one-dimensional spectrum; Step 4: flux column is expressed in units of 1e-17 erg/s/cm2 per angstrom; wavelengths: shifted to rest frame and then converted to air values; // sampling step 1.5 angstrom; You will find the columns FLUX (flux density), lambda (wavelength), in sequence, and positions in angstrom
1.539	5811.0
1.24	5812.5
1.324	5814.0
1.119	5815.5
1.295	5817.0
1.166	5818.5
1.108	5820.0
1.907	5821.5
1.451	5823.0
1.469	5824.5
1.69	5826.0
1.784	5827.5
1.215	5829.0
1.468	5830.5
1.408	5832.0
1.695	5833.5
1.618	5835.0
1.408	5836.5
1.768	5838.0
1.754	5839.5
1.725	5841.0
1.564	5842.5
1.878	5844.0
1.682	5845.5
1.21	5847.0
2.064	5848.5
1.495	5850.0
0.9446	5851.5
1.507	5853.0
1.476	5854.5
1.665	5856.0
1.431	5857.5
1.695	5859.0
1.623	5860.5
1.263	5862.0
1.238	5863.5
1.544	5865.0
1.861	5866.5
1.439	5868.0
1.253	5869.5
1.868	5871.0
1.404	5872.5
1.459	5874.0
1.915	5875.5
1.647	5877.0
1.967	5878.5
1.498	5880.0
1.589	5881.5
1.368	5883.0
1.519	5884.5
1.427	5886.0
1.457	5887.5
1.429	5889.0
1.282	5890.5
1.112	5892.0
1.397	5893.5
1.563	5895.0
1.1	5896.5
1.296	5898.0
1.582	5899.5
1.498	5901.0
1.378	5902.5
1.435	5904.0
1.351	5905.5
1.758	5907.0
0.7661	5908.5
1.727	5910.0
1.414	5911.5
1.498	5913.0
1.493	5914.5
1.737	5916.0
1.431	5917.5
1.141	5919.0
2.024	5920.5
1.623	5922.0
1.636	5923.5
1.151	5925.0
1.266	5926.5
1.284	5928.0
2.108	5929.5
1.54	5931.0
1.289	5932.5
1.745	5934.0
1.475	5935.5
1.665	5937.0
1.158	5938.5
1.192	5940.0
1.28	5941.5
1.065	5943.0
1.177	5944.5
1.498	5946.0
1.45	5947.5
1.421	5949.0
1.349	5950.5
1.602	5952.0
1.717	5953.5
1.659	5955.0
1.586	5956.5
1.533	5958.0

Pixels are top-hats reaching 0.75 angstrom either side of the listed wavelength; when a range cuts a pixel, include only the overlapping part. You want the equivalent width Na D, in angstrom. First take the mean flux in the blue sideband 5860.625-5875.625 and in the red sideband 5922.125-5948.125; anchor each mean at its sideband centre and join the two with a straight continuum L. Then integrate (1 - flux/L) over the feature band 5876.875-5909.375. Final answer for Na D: 1.1 angstrom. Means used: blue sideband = 1.51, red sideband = 1.42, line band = 1.43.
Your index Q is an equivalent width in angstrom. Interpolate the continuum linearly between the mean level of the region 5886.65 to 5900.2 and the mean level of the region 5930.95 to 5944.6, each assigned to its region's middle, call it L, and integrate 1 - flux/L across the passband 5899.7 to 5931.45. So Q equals -3.09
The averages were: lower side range 1.36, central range 1.49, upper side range 1.36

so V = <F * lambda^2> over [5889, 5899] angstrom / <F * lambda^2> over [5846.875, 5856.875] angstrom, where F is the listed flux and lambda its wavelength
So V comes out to 0.89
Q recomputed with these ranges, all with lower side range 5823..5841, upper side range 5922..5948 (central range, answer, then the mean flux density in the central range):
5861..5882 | -0.8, 1.57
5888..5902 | 1.1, 1.36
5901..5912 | 0.4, 1.41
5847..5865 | 0.6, 1.48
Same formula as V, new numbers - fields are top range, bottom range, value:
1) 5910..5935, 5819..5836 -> 1.04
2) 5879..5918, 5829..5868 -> 0.94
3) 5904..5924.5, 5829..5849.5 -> 0.95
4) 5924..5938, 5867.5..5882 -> 0.95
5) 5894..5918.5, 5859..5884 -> 0.93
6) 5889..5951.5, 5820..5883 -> 0.93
